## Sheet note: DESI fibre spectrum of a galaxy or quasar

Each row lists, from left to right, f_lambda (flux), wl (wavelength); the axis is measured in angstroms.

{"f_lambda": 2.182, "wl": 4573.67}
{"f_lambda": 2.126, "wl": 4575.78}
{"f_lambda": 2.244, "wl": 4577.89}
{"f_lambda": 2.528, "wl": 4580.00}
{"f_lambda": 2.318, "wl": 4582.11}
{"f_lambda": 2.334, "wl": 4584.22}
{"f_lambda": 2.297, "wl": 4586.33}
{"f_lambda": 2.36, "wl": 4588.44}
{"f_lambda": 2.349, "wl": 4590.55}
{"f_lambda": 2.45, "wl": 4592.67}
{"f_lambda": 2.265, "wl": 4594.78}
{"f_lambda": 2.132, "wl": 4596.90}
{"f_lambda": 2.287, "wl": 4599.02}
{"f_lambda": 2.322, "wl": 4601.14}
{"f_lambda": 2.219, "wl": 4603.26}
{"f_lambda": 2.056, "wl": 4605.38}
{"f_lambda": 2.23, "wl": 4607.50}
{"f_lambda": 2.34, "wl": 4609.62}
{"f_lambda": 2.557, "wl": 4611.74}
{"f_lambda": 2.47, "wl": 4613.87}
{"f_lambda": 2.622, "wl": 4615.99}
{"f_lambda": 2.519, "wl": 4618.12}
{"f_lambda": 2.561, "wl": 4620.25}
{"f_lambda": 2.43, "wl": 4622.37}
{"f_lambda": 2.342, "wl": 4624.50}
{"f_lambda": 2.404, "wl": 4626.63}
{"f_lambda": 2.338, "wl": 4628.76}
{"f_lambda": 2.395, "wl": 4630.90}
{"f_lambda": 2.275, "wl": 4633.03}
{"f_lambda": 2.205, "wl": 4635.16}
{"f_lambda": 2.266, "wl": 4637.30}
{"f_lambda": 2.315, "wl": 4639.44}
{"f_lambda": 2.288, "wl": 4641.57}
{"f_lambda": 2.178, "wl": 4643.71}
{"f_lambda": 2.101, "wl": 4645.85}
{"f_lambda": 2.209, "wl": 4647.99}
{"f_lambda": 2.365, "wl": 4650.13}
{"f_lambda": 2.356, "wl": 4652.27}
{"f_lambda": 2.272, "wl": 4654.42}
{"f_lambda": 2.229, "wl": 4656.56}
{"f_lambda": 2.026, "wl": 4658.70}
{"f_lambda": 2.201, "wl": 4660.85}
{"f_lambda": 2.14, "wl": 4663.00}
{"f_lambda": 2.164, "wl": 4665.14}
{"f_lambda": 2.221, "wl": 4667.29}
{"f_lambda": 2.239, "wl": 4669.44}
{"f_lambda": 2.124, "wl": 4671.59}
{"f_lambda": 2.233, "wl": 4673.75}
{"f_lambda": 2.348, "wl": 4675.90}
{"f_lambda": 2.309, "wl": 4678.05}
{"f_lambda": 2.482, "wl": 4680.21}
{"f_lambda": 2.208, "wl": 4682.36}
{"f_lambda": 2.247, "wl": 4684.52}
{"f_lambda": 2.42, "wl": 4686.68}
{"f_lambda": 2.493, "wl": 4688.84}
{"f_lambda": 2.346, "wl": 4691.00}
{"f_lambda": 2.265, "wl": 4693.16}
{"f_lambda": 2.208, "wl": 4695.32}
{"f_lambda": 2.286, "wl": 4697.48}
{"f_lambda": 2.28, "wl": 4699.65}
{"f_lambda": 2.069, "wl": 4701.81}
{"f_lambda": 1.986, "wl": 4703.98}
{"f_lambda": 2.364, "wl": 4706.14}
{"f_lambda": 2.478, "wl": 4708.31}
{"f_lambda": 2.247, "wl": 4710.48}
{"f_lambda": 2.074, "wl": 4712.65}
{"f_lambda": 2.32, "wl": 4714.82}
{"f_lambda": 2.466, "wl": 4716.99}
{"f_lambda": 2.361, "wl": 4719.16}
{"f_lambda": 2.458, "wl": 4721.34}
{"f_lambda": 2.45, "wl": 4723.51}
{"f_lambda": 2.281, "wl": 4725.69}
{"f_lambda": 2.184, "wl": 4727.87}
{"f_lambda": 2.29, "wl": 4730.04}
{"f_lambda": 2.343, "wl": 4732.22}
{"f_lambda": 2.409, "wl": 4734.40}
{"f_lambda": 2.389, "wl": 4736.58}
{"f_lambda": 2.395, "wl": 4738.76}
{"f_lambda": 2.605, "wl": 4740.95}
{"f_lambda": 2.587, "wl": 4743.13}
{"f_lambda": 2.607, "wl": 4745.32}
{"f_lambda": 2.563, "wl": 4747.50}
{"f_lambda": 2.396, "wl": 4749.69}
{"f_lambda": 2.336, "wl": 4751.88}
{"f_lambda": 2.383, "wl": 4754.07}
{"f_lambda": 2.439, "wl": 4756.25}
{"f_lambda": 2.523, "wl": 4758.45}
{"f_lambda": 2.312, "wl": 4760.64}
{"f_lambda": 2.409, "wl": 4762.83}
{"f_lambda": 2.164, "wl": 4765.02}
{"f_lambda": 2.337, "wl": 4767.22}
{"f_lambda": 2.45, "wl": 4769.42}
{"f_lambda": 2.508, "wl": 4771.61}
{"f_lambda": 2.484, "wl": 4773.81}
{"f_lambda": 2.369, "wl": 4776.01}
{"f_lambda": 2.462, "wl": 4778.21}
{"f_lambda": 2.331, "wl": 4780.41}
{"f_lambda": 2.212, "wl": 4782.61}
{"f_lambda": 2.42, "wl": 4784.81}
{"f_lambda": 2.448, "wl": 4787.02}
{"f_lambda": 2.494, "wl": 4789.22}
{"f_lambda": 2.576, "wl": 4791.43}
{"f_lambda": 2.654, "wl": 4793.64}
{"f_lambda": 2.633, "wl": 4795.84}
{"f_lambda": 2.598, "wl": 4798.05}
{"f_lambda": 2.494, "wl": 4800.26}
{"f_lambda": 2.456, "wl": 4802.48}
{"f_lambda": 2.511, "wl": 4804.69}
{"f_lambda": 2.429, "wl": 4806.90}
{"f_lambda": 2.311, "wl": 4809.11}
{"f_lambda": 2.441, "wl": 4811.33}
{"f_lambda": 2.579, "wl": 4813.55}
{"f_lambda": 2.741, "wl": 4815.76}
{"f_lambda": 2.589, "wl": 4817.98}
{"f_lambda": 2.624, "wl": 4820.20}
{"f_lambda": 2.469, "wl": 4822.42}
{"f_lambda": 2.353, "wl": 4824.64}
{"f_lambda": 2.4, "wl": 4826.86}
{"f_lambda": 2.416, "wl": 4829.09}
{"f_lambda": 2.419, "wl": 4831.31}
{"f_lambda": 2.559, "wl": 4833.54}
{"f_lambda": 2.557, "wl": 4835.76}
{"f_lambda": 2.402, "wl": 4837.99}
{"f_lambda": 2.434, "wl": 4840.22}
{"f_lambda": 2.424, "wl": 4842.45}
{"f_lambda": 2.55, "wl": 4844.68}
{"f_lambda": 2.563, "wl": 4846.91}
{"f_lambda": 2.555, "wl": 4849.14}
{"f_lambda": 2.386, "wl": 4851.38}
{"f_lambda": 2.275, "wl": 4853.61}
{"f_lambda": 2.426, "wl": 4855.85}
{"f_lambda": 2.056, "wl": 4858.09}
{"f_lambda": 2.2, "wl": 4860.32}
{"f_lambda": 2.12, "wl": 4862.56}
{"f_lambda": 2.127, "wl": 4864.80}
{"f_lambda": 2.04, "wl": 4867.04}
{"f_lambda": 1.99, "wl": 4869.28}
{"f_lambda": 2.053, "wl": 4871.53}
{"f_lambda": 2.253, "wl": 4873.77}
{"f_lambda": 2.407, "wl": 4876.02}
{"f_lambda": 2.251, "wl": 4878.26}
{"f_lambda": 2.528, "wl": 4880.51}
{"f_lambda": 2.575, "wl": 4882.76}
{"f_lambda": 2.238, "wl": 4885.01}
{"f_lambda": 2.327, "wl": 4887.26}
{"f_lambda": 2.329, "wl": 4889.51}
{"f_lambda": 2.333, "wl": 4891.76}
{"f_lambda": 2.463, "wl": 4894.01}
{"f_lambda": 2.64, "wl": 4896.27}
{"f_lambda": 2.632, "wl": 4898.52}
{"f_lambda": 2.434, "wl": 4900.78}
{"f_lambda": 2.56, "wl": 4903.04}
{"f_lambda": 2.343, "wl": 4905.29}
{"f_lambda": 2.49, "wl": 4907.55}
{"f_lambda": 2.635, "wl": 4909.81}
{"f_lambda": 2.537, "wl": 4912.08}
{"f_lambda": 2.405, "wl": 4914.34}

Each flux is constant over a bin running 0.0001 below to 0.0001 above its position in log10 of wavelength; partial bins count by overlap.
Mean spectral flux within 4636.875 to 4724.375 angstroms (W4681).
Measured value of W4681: 2.27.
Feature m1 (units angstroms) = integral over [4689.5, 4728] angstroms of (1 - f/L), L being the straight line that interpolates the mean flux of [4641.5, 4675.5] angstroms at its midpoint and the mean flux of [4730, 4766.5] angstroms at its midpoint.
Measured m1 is 0.7 angstroms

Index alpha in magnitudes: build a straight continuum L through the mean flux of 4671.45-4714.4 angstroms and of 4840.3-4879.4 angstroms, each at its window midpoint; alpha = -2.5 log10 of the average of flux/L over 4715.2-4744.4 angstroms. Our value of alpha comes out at -0.057 mag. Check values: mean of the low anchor 2.28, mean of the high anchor 2.28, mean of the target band 2.4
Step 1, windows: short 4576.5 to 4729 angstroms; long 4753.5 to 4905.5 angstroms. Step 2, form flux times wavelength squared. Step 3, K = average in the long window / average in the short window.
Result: 1.13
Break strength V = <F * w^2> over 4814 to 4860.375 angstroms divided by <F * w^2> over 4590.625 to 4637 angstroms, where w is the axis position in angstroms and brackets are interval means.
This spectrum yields 1.15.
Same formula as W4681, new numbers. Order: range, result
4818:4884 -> 2.36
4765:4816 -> 2.46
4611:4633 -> 2.45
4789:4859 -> 2.48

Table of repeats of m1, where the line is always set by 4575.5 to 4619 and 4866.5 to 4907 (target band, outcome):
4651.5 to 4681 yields 1.36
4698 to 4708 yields 0.61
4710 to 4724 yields 0.05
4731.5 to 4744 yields -0.56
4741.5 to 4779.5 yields -1.32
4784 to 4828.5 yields -2.93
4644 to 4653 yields 0.36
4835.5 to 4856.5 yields -0.85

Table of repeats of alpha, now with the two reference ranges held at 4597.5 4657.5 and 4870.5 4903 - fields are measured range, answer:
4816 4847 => -0.05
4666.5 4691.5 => 0.02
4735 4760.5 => -0.05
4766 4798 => -0.04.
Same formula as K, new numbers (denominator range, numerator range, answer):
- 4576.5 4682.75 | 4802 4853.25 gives 1.17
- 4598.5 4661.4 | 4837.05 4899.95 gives 1.12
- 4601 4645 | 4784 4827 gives 1.16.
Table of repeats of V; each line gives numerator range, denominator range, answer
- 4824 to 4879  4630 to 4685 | 1.12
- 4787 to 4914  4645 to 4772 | 1.11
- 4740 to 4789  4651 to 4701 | 1.11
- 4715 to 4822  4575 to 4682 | 1.13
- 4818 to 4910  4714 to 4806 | 1.02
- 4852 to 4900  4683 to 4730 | 1.07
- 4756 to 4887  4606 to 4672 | 1.13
